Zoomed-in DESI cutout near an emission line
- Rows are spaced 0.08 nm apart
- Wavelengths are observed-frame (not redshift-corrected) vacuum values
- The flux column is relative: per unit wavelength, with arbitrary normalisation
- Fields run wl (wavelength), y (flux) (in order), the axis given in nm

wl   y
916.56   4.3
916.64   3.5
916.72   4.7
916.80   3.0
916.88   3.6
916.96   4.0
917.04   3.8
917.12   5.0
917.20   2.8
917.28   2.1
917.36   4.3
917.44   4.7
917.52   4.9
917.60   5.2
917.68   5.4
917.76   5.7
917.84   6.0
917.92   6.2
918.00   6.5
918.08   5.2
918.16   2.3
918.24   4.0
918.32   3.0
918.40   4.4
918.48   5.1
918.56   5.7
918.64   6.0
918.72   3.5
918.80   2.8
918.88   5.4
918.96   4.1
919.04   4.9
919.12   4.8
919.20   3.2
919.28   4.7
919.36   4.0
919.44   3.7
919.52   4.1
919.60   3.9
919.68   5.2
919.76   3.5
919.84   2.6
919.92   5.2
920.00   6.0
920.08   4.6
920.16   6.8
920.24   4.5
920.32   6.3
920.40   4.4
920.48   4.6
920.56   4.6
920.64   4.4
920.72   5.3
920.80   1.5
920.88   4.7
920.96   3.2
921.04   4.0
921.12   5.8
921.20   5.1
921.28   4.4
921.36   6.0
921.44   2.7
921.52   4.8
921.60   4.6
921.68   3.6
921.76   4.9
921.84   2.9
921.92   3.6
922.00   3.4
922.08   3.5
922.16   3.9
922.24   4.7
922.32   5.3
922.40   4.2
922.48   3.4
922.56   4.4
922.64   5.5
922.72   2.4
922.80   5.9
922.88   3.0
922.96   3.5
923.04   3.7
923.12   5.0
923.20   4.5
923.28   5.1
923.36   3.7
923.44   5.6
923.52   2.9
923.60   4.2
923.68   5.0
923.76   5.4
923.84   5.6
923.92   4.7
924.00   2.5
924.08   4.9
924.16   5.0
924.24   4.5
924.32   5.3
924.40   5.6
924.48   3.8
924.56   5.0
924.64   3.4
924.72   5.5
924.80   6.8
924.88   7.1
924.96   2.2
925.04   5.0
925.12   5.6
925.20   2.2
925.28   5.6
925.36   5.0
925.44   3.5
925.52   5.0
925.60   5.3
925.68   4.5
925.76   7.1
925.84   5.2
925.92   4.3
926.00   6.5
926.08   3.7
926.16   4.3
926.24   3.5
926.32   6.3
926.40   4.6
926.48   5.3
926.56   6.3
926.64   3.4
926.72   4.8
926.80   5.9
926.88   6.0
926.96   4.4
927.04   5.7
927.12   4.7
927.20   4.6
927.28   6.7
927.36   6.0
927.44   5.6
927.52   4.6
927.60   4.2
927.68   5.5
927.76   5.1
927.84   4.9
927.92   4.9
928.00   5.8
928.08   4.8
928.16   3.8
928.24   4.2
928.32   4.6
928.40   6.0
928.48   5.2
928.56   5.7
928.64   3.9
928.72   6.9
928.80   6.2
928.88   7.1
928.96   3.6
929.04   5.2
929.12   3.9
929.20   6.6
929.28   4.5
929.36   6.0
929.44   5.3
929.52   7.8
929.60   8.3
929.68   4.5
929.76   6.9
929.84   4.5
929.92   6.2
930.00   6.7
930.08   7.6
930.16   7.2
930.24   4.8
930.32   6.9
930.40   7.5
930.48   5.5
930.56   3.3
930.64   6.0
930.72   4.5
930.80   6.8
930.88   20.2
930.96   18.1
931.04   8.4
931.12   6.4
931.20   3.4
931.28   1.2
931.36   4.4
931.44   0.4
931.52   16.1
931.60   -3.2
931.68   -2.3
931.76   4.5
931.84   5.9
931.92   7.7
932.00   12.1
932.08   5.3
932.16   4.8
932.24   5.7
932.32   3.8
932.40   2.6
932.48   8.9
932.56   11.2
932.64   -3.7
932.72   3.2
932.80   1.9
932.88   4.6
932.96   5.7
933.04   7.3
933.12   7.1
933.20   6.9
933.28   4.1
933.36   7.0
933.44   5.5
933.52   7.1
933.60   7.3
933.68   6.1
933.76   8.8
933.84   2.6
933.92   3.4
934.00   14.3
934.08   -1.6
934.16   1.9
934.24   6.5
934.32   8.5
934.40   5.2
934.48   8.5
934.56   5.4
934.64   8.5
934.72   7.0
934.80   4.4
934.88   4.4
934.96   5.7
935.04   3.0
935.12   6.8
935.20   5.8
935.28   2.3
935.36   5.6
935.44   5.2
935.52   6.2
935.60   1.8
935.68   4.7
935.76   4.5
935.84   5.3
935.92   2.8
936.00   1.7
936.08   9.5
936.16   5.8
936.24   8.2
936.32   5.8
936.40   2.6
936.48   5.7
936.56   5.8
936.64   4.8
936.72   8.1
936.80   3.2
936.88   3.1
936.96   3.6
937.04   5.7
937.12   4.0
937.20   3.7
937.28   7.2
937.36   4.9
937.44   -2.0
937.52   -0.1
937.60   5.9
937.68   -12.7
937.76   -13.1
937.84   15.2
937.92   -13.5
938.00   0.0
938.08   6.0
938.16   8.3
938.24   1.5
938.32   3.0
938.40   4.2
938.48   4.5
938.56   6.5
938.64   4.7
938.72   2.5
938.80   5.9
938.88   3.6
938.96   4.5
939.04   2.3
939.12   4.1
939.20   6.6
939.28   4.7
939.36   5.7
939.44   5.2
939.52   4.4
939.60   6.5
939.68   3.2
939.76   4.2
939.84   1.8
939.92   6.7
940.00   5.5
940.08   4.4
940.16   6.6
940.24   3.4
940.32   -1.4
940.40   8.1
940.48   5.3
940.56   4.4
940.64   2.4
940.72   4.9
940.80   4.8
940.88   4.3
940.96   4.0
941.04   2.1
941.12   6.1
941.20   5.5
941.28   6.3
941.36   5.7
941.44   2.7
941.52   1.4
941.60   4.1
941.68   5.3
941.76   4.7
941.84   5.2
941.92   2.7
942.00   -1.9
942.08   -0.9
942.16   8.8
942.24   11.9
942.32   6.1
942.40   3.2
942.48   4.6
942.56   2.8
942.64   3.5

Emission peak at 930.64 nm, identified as Mg II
